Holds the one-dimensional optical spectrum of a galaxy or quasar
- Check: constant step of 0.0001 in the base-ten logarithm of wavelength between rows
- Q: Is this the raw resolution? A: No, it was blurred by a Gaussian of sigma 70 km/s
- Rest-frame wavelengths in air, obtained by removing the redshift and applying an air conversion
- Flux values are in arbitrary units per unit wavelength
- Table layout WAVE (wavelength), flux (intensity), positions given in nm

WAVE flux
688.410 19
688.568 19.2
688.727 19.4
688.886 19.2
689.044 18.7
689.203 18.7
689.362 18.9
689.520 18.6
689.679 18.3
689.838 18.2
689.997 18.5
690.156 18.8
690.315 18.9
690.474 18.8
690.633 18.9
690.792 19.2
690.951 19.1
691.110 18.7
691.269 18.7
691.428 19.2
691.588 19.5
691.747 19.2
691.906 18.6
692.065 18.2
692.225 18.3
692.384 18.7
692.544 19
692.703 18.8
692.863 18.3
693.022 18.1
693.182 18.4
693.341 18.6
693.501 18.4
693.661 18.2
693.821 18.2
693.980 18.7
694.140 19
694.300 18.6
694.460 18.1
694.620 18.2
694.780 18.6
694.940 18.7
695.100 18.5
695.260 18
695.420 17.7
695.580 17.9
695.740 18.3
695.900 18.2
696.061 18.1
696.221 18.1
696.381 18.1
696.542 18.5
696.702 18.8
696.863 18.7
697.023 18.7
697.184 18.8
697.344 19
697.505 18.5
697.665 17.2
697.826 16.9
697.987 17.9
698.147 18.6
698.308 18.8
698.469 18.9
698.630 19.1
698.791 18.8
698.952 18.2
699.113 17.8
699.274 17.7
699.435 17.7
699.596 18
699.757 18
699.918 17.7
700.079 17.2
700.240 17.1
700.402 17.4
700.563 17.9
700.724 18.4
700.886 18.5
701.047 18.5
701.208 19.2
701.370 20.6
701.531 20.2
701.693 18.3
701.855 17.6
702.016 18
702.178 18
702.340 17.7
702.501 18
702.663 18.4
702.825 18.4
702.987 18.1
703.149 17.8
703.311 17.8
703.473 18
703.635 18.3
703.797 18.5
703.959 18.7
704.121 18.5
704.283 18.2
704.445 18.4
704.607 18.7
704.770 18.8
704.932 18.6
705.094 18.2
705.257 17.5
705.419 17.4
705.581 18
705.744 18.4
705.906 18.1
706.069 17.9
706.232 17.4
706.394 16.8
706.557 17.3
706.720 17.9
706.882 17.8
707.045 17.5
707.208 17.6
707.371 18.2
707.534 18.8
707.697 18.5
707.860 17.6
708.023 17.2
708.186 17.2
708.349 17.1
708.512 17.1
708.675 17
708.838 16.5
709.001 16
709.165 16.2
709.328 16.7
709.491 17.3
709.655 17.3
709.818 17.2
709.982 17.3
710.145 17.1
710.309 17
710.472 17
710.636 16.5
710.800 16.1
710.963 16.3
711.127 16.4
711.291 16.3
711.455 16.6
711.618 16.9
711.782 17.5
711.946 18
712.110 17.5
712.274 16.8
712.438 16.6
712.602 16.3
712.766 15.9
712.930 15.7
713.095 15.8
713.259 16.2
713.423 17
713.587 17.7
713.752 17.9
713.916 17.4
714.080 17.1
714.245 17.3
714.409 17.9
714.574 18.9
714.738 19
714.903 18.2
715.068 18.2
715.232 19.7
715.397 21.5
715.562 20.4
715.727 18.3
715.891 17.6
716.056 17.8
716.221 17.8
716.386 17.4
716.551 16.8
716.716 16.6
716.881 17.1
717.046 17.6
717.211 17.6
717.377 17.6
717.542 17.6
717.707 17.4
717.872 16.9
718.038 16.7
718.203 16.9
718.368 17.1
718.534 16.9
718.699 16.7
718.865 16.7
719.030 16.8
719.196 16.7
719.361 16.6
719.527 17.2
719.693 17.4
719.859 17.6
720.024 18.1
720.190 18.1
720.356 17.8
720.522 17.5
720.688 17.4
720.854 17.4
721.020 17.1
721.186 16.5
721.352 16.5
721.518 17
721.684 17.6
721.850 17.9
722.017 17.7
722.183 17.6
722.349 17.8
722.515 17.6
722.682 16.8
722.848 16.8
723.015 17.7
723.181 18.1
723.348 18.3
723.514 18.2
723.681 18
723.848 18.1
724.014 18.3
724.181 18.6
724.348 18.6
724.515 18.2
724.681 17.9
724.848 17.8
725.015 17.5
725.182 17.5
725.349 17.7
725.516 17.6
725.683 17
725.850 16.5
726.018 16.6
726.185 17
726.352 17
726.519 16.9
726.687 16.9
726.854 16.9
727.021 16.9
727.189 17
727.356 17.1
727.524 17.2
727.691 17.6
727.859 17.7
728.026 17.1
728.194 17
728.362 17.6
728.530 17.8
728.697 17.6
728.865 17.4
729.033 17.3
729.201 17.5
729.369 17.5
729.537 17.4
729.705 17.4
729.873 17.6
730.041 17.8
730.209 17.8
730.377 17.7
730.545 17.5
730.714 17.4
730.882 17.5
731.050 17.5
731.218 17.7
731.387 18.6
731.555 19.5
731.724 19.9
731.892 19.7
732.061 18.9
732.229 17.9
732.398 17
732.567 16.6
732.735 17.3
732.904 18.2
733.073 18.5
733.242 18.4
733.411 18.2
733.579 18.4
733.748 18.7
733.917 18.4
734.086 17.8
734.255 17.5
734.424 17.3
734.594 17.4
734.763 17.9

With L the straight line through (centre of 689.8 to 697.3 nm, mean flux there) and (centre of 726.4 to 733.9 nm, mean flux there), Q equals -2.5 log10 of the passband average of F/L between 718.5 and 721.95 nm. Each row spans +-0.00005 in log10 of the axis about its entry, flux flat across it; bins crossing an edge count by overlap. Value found 0.05 mag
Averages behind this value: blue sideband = 18.6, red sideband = 17.7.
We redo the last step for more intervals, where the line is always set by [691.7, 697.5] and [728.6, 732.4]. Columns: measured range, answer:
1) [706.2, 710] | 0.058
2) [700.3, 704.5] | -0.001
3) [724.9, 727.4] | 0.057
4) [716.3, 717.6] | 0.052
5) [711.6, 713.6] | 0.091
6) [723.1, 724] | -0.007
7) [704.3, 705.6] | 0.005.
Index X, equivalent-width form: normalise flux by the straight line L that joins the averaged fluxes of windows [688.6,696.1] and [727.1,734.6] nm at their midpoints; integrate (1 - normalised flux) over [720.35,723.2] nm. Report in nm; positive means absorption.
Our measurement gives 0.10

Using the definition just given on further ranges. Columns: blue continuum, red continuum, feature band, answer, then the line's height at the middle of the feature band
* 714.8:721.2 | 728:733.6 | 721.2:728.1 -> 0.10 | 17.7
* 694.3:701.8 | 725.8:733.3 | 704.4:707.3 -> 0.04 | 18.1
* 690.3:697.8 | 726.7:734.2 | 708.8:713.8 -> 0.39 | 18.2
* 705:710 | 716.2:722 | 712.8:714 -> 0.04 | 17.3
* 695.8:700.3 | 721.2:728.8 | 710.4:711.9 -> 0.10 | 17.8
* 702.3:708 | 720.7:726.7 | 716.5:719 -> 0.09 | 17.7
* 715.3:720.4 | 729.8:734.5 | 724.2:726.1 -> 0.02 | 17.8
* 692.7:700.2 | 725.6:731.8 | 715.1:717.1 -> -0.05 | 17.8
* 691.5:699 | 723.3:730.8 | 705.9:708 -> 0.04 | 18.1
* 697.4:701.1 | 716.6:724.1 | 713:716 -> -0.09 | 17.6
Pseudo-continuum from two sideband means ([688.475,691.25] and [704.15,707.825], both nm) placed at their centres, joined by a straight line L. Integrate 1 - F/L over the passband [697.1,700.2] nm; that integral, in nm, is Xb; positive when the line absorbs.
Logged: 0.04 nm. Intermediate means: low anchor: 18.8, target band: 18.1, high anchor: 18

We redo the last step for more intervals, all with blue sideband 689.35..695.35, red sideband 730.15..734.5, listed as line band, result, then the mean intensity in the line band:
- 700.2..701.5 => 0.00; 18.6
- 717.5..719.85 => 0.17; 17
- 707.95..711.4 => 0.30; 16.8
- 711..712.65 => 0.13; 16.9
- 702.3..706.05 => 0.05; 18.2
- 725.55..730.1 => 0.23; 17.2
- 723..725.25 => 0.01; 18.1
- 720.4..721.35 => 0.06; 17.1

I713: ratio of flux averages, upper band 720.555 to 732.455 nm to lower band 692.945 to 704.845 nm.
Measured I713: 1.0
